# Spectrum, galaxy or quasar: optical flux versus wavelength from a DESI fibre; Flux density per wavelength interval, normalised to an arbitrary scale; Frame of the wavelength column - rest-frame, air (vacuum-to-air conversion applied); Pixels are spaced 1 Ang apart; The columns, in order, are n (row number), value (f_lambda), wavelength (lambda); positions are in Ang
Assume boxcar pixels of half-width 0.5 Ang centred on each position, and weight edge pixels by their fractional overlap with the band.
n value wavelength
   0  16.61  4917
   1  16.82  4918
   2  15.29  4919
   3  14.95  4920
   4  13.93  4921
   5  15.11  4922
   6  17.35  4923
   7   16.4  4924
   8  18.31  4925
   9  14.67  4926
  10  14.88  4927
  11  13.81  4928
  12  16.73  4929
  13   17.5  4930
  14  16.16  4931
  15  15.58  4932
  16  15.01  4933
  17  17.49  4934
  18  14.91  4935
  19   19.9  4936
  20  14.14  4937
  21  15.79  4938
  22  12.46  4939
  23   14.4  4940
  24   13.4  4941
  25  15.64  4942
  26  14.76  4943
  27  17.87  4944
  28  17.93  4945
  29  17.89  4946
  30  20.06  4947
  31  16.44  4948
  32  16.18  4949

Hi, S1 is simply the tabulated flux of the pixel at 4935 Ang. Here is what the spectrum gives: 14.91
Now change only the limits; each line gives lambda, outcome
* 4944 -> 17.87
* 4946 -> 17.89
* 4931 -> 16.16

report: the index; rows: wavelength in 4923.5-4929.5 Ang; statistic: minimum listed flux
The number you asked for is 13.81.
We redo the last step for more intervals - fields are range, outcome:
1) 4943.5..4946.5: 17.87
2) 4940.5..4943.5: 13.4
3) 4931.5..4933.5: 15.01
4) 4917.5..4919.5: 15.29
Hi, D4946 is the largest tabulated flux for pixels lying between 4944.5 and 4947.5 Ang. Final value 20.06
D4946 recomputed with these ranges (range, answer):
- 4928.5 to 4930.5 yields 17.5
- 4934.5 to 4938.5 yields 19.9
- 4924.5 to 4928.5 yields 18.31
